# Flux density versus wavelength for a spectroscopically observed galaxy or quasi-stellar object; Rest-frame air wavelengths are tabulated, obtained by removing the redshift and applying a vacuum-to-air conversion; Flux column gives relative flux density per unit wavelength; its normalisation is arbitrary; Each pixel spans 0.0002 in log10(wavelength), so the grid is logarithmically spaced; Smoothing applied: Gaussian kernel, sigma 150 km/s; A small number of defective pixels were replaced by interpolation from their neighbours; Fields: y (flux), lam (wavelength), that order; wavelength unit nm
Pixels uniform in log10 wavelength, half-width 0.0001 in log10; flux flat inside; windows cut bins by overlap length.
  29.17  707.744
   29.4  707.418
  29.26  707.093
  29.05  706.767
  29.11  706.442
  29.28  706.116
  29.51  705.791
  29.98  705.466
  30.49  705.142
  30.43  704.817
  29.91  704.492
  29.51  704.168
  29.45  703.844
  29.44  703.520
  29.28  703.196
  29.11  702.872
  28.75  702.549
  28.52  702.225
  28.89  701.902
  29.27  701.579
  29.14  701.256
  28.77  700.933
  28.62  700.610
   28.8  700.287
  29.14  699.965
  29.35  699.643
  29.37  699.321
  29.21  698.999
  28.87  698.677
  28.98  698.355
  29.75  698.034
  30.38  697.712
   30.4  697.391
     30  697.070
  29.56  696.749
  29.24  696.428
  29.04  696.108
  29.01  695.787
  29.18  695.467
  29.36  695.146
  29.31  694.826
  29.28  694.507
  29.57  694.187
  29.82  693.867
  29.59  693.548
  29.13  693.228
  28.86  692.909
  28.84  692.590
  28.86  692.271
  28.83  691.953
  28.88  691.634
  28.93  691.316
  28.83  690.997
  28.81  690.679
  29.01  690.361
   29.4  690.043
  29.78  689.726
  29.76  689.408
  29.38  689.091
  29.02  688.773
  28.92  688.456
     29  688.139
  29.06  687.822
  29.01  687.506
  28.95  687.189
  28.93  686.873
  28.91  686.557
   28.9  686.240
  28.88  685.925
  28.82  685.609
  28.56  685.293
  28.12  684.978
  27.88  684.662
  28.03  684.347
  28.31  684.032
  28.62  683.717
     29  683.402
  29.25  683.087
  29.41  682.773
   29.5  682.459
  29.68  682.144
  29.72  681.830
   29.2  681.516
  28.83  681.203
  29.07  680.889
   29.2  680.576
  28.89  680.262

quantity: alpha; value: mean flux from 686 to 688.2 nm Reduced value 29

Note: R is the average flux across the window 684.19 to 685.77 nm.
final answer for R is 28.3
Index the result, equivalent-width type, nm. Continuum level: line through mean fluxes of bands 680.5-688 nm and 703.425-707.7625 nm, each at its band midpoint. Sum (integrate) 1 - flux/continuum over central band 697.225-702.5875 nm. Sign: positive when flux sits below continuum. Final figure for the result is 0.04 nm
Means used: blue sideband 28.9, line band 29.2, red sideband 29.6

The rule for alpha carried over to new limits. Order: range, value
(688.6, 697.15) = 29.2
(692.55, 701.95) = 29.3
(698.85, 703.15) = 29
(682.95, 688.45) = 28.7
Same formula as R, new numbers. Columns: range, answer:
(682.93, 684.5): 28.6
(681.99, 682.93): 29.5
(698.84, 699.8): 29.3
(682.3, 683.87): 29.1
